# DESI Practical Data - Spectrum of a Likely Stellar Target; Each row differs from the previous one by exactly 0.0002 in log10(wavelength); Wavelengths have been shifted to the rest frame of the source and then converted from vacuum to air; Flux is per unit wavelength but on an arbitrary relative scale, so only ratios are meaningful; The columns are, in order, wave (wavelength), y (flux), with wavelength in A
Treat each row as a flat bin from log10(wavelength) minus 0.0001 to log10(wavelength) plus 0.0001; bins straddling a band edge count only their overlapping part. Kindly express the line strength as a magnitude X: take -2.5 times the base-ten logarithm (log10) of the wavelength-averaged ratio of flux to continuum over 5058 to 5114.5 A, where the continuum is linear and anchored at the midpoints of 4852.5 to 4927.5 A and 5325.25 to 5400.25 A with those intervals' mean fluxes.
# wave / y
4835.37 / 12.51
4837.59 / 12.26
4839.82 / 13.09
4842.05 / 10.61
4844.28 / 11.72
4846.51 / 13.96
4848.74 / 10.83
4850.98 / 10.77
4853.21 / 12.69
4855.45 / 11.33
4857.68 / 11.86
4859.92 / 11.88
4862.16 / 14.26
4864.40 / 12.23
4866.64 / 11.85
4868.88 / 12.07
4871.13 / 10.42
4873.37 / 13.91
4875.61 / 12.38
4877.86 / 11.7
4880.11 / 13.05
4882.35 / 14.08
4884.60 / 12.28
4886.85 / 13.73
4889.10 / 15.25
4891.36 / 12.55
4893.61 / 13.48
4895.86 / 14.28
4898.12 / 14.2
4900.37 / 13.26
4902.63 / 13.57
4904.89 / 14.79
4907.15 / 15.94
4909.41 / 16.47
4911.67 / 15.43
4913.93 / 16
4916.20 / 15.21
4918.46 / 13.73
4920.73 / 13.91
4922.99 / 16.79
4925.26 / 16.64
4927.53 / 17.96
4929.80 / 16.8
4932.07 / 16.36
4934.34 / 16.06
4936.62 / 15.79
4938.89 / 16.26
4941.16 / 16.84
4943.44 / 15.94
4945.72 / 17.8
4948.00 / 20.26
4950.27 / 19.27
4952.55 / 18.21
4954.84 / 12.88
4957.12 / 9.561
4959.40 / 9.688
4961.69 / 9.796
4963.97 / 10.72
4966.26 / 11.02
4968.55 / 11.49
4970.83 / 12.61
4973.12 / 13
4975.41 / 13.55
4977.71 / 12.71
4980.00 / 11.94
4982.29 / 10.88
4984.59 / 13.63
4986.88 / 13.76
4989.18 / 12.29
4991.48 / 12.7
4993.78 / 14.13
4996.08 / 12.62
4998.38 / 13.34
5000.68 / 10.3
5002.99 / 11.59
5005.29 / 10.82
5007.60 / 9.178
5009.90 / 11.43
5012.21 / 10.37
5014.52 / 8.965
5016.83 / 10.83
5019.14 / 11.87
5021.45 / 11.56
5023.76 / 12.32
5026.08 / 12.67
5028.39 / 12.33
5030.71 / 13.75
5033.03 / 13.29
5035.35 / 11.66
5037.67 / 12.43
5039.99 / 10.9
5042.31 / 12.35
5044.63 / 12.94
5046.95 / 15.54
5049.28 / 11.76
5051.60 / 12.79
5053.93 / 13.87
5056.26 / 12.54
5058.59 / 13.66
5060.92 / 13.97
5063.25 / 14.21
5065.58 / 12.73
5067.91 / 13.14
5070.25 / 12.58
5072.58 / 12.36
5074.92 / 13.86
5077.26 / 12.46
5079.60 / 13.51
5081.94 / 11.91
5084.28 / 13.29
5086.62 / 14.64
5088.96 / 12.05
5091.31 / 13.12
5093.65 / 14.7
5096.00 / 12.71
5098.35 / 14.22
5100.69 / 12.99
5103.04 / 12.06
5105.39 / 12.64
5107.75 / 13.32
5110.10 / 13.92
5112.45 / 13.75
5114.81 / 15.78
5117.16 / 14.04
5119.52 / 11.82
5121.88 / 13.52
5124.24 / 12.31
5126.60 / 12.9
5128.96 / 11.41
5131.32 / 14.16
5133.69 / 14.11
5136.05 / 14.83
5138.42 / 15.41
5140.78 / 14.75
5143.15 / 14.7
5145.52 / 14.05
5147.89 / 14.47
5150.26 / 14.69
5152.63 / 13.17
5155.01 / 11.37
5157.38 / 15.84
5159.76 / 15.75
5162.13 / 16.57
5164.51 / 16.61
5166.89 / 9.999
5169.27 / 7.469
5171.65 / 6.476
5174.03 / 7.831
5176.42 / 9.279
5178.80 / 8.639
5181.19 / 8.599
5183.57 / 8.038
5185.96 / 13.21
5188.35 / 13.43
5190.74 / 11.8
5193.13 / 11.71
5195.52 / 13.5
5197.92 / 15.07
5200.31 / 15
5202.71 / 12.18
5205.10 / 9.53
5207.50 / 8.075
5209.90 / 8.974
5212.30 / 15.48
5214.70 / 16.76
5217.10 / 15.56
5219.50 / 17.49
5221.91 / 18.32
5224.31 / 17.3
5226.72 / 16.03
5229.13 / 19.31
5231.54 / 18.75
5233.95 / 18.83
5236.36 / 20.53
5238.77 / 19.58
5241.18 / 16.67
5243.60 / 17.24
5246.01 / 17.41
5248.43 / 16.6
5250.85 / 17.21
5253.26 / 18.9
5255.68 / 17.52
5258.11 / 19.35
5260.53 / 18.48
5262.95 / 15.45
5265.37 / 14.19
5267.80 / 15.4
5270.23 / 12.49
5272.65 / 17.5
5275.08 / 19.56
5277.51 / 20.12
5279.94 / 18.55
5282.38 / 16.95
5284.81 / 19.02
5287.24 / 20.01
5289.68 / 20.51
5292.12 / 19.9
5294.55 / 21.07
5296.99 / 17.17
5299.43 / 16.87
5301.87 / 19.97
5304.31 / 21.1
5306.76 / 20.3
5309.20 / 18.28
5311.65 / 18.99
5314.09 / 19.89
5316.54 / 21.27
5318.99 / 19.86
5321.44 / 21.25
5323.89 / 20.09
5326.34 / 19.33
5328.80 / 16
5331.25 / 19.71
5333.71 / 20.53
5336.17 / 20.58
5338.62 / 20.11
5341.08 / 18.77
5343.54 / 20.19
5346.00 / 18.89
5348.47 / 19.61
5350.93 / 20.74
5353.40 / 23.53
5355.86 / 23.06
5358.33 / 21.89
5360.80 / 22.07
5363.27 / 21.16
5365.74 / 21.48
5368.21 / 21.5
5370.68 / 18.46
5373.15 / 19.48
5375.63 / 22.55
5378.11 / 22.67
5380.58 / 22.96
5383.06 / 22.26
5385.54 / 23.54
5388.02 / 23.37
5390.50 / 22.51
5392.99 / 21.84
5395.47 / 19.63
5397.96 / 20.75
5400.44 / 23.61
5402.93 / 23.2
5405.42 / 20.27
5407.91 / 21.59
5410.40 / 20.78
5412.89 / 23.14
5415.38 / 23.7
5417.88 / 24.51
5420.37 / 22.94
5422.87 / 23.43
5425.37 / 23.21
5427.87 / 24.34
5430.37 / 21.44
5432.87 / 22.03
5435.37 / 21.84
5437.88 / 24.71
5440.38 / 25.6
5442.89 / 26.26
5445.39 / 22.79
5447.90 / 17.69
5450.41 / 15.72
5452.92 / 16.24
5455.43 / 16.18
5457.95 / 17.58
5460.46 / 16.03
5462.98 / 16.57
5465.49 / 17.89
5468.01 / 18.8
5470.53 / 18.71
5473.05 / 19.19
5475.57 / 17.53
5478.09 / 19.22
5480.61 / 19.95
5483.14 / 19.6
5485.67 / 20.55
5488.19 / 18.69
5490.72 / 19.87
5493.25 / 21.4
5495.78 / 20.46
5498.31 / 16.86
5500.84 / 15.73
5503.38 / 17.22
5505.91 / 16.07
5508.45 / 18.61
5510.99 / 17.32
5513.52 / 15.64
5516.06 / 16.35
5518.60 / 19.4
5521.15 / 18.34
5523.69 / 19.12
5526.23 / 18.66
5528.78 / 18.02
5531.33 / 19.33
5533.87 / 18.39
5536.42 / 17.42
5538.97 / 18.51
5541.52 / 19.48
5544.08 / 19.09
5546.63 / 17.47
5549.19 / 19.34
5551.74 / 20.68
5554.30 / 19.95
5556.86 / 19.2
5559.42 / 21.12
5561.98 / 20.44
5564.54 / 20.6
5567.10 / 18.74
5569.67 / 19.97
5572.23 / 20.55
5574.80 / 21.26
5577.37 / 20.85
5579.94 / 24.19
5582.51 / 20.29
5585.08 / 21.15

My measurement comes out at 0.253 mag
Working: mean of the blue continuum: 13.7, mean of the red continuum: 21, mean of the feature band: 13.3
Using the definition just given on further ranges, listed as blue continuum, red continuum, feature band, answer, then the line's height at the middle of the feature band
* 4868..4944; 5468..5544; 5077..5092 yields 0.208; 15.8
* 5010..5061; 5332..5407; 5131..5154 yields 0.059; 15.2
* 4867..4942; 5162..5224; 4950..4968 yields 0.151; 14.1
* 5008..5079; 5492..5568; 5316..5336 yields -0.224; 16.1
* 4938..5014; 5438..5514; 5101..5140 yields 0.090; 14.7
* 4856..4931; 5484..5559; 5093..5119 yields 0.146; 15.5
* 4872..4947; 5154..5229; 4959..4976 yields 0.250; 14.5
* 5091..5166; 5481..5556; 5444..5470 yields 0.012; 17.8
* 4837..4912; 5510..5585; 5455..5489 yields 0.016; 18.6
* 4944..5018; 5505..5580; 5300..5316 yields -0.202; 16.4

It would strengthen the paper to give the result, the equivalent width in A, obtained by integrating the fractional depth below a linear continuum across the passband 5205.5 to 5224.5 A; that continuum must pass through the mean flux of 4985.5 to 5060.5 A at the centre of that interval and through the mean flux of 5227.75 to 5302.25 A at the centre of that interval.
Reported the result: 2.8 A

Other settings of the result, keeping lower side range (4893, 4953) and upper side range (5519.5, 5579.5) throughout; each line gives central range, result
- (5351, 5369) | -3.5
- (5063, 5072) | 2.0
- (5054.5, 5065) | 2.0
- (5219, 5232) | -0.1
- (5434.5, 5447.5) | -3.4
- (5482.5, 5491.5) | -0.3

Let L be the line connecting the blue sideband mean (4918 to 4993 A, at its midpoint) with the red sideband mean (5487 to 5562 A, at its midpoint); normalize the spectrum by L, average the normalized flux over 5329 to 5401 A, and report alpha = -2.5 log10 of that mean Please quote -0.22 mag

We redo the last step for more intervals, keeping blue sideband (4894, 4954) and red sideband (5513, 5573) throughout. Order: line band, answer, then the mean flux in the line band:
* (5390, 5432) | -0.214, 22.4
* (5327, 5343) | -0.076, 19.3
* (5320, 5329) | -0.091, 19.5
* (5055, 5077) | 0.256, 13.2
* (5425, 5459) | -0.140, 21.1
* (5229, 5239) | -0.110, 19.4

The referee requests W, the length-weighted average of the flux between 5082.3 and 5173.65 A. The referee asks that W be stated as 13.3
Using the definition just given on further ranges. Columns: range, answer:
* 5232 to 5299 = 18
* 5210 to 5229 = 16.4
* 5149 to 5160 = 14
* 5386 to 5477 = 21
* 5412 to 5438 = 23.1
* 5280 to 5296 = 19.5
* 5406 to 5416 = 22.1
